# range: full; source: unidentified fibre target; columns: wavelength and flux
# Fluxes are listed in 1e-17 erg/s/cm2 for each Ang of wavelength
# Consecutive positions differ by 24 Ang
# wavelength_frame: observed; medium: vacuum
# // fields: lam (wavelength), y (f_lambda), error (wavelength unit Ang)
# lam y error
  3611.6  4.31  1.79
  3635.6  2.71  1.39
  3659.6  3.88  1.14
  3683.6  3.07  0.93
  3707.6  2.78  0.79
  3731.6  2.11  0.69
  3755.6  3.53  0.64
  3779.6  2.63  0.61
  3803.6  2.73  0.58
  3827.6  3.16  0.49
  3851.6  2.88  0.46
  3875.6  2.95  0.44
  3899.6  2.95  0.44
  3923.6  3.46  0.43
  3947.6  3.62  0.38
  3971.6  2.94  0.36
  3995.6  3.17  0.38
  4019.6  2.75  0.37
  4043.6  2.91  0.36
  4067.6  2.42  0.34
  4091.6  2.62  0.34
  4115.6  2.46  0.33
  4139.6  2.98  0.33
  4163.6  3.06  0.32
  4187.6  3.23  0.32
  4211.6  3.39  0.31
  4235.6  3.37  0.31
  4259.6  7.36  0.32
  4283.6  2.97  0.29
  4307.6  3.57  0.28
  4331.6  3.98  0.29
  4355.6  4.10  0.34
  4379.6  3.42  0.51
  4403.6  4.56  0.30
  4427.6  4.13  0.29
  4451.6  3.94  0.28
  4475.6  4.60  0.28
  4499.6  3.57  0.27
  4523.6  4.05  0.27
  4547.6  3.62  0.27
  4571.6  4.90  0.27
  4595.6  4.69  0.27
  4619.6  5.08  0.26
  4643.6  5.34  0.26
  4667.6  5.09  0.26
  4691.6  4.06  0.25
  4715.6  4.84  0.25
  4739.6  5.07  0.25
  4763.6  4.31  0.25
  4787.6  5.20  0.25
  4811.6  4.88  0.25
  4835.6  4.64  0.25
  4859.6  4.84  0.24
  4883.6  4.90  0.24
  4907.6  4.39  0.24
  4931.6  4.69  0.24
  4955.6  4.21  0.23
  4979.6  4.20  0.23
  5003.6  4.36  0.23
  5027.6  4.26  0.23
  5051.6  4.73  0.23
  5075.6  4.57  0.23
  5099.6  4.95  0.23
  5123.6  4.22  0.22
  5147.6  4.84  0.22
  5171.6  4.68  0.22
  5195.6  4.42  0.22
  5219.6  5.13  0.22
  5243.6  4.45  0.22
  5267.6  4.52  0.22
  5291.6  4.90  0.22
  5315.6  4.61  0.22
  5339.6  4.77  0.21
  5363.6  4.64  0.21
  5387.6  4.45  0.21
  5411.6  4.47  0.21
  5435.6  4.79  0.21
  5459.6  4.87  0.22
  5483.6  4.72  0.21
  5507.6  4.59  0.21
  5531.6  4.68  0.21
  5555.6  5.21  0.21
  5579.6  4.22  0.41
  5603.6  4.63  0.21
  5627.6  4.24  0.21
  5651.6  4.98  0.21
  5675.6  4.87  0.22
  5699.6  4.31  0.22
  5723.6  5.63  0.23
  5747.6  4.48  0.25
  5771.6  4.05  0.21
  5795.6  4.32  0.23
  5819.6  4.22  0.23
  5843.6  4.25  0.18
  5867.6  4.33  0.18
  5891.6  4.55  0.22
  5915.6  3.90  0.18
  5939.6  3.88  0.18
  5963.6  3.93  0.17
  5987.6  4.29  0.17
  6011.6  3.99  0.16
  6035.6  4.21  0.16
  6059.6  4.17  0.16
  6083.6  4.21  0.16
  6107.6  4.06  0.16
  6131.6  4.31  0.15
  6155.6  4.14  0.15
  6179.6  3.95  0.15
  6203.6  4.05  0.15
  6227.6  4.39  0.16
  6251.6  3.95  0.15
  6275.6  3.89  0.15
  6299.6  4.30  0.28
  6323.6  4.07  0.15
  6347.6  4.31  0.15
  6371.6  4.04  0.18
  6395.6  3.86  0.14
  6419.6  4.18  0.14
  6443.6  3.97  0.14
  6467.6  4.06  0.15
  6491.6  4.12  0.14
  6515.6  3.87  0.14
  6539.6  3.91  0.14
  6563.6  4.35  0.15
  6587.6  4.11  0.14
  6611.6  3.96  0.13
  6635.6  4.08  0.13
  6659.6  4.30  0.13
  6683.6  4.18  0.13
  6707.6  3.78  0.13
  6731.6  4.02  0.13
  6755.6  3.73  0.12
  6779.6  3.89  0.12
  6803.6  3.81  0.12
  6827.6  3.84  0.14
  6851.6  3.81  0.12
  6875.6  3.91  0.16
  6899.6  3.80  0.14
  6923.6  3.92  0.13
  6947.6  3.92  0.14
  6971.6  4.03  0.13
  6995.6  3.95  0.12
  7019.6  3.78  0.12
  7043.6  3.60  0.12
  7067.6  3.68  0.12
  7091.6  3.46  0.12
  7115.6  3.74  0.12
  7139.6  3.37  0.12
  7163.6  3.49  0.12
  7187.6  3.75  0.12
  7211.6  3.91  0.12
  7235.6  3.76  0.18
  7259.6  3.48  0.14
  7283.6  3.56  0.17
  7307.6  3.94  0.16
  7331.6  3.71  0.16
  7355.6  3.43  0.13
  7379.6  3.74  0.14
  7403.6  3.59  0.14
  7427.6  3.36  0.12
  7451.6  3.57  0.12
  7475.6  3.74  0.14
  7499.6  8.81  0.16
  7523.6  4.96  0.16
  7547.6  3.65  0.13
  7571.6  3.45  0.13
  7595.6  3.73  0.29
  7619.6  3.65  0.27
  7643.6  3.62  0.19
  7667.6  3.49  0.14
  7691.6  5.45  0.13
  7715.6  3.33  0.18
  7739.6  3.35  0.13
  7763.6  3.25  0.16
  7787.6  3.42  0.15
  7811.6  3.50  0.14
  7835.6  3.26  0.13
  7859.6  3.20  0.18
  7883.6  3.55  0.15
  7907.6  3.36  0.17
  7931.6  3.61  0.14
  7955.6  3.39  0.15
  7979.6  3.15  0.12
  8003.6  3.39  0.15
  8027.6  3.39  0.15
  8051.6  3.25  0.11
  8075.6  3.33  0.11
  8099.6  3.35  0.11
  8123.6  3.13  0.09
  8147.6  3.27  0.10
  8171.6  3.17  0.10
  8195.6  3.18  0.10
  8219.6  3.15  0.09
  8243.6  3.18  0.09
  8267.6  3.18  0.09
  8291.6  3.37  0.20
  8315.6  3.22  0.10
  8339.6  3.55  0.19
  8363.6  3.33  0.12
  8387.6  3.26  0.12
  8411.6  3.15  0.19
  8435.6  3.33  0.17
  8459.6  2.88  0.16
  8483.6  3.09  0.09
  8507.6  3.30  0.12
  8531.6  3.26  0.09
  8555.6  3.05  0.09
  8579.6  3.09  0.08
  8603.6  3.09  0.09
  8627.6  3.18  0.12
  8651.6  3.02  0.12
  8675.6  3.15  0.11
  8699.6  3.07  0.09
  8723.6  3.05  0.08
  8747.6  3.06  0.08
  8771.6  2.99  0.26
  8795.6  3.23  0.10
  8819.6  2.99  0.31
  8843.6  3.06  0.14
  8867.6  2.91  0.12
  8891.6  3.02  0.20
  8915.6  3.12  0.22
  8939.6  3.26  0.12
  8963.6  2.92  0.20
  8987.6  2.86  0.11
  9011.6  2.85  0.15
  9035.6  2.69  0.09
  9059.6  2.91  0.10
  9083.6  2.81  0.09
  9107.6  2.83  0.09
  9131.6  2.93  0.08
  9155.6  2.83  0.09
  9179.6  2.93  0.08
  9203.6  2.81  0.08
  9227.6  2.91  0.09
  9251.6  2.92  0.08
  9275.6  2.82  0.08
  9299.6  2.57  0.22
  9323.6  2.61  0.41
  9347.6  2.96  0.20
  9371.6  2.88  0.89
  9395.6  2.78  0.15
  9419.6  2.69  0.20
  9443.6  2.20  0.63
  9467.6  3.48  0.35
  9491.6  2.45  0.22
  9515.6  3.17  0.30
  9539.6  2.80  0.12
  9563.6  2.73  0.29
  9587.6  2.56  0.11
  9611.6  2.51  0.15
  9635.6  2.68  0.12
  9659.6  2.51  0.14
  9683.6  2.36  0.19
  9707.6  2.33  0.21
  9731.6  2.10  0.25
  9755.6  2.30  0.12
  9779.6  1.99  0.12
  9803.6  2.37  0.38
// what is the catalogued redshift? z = 0.144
